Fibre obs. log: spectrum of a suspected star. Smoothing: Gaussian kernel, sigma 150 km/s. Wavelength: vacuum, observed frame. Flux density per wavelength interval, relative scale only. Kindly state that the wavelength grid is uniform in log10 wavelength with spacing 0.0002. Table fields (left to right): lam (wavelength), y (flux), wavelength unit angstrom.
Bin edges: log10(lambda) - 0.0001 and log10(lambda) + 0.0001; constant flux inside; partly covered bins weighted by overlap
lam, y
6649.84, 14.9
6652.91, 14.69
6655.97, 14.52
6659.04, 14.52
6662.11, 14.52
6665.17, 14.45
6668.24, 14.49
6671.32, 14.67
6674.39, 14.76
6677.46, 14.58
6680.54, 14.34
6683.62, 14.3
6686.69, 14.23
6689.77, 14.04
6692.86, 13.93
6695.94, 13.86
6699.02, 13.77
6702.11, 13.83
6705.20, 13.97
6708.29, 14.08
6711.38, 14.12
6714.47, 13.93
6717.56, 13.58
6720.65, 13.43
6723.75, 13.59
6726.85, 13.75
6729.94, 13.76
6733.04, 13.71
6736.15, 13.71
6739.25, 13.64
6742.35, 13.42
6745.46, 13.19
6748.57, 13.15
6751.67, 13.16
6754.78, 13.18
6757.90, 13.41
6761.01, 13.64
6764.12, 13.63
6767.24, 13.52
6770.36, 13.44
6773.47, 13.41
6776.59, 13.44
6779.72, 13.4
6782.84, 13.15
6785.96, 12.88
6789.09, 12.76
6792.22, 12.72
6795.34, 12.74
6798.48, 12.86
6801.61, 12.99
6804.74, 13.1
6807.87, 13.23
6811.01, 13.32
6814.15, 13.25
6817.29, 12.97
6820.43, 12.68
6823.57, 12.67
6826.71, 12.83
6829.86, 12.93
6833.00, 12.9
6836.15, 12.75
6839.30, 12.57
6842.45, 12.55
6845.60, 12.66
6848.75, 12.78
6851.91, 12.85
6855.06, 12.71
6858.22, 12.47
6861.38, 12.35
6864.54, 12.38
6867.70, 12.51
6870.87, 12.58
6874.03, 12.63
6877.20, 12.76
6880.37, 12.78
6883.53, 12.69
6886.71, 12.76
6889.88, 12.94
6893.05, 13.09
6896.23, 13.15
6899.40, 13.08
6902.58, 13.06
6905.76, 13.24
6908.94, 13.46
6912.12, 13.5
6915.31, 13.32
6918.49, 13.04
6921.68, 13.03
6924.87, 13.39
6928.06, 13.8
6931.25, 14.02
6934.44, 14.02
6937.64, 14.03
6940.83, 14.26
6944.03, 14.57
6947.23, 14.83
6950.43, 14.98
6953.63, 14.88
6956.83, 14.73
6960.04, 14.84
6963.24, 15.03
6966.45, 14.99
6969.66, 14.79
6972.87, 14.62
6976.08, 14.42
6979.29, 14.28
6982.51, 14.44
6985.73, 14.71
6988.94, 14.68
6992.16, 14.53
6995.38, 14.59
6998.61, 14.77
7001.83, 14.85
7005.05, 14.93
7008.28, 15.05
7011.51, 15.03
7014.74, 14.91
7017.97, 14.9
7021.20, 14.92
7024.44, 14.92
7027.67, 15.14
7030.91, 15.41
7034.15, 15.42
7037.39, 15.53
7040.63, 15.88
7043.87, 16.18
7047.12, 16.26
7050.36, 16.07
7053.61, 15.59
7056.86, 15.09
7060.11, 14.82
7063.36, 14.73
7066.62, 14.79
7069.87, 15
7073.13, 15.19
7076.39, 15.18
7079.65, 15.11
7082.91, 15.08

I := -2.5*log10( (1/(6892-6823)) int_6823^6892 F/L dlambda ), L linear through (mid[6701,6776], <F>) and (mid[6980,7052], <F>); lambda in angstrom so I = 0.13 mag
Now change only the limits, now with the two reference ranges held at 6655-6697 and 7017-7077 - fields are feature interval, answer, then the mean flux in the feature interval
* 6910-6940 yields 0.108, 13.6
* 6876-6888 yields 0.170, 12.7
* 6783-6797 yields 0.147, 12.8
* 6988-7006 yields 0.034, 14.7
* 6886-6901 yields 0.148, 13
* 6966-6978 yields 0.033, 14.7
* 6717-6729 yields 0.069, 13.6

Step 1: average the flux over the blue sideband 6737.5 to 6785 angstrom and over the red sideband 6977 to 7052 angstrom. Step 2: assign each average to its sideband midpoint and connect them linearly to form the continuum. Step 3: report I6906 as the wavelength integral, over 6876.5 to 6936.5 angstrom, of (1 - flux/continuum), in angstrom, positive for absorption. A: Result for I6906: 4.8 angstrom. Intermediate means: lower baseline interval 13.4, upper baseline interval 15.1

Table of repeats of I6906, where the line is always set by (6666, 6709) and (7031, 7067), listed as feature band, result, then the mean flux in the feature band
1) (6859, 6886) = 4.1 angstrom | 12.6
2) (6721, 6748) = 1.5 angstrom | 13.6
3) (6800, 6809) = 0.9 angstrom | 13.1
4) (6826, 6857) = 4.2 angstrom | 12.7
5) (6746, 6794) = 4.1 angstrom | 13.3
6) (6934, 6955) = 0.8 angstrom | 14.5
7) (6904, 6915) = 1.2 angstrom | 13.4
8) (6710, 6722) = 0.5 angstrom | 13.8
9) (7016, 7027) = 0.3 angstrom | 14.9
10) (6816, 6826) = 1.3 angstrom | 12.8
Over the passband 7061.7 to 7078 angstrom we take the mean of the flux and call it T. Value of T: 15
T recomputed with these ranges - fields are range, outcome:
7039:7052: 16.1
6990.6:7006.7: 14.7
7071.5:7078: 15.2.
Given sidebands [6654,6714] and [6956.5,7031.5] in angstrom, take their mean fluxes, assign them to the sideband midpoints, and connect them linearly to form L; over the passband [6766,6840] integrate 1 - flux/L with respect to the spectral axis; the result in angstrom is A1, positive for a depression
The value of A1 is 7.4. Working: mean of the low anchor 14.3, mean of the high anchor 14.8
